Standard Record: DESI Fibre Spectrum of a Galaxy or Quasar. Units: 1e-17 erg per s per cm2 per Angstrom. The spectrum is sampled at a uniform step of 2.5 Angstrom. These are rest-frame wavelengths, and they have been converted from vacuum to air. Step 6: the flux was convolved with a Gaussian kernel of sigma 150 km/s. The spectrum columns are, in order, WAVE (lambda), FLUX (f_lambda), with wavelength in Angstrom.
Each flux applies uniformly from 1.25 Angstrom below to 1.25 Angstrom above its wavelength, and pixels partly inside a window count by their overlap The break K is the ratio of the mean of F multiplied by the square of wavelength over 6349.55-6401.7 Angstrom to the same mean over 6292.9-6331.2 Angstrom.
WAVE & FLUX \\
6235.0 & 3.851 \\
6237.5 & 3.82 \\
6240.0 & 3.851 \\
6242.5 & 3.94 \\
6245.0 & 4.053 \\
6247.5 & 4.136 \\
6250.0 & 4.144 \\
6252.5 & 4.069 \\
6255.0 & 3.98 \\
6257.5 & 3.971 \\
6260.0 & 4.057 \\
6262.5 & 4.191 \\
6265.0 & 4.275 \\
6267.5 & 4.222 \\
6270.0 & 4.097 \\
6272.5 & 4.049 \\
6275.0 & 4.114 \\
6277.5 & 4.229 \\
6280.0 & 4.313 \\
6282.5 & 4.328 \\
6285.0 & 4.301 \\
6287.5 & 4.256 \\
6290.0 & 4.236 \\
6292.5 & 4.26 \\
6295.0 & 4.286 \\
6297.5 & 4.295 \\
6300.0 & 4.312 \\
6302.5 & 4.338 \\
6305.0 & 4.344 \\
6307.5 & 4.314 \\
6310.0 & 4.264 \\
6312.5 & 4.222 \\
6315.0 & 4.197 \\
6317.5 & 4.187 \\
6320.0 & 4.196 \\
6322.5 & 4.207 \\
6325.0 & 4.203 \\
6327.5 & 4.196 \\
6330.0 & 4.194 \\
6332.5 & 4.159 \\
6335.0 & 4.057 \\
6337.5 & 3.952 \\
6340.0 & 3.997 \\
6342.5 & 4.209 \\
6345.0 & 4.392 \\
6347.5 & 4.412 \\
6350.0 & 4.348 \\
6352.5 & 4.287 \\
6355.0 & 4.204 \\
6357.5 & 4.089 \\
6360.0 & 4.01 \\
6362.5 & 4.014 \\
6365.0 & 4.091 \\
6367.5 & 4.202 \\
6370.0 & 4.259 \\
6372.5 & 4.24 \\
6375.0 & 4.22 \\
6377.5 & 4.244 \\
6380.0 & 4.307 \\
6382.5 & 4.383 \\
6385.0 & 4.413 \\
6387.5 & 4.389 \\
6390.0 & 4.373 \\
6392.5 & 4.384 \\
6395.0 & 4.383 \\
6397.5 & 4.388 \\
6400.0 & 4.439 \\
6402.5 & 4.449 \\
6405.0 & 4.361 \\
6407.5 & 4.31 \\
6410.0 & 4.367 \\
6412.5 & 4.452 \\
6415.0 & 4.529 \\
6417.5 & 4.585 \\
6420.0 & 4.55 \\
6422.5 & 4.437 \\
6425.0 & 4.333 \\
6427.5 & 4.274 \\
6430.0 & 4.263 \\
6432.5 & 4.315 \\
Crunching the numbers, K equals 1.0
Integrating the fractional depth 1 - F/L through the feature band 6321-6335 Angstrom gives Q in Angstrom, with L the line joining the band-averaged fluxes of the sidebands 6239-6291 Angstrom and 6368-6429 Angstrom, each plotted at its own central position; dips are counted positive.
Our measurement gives 0.2 Angstrom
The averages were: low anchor 4.13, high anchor 4.38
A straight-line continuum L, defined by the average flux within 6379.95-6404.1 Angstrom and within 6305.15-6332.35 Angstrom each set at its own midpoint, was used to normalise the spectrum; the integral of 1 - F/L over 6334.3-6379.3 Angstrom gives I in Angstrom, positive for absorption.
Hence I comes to 1.3 Angstrom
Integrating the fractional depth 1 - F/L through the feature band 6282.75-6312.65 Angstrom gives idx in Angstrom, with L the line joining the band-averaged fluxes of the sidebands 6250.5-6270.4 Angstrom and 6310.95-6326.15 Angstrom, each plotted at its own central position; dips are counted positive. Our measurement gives -0.9 Angstrom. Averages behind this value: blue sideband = 4.11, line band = 4.29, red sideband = 4.2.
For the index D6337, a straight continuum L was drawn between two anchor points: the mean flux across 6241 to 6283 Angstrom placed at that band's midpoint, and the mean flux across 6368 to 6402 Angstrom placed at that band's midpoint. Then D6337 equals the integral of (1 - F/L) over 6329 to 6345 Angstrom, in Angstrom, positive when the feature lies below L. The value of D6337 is 0.5 Angstrom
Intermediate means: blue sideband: 4.12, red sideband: 4.34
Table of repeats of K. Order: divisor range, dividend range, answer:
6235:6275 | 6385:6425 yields 1.14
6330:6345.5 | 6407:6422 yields 1.11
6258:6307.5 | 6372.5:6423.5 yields 1.08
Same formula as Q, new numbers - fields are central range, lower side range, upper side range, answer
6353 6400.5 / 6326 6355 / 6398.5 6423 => 0.7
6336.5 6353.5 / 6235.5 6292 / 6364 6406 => 0.1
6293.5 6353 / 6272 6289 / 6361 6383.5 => -0.1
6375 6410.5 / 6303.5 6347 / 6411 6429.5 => 0.1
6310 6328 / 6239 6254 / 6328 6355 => -0.2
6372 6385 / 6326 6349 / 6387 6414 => 0.1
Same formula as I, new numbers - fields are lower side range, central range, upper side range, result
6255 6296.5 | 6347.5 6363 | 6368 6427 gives 0.5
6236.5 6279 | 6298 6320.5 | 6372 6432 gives -0.5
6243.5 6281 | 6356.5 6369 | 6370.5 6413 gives 0.6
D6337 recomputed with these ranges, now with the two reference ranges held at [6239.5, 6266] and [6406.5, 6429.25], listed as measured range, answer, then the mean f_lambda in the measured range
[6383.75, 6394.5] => -0.07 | 4.39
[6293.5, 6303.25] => -0.33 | 4.3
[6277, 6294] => -0.58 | 4.28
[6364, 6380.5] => 0.39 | 4.22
